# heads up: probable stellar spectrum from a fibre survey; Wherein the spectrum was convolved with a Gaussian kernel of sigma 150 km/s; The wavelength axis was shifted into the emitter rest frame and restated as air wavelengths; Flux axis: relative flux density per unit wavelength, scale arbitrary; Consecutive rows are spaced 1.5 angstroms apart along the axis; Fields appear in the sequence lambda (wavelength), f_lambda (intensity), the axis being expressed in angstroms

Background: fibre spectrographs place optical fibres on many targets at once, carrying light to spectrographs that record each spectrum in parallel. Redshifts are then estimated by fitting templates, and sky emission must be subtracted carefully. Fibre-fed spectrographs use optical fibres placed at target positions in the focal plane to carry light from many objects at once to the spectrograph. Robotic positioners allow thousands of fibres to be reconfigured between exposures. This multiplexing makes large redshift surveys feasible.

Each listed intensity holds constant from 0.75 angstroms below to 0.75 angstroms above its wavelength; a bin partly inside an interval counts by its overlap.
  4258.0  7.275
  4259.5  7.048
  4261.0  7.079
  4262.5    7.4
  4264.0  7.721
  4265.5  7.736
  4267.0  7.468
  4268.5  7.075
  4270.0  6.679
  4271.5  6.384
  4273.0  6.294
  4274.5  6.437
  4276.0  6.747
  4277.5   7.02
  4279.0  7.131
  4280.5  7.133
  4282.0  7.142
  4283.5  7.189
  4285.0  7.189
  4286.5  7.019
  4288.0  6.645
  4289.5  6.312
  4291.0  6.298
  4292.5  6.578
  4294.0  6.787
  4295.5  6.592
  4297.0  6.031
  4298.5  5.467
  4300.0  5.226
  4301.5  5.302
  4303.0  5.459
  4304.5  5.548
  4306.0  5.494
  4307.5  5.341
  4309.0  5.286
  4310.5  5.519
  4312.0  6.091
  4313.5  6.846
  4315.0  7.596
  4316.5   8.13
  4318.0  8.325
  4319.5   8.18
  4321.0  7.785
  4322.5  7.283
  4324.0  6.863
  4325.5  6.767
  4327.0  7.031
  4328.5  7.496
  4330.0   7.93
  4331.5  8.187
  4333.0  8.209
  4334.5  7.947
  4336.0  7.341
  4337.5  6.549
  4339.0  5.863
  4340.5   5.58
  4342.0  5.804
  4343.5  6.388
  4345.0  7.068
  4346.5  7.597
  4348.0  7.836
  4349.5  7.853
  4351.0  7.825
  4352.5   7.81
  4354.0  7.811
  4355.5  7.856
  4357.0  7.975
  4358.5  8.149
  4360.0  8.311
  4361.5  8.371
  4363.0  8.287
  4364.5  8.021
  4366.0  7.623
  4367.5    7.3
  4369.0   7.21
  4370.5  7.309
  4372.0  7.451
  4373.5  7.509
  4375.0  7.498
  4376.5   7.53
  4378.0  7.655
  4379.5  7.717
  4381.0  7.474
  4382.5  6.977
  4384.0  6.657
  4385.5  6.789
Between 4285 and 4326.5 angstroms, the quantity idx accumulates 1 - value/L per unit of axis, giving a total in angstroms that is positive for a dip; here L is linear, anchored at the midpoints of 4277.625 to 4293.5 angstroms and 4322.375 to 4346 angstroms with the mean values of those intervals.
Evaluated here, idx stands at 2.7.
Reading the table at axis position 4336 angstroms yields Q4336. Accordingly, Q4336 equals 7.341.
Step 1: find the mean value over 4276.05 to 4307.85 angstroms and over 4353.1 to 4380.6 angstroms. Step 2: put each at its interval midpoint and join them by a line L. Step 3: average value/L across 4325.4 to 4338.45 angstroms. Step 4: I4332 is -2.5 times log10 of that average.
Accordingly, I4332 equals -0.06 mag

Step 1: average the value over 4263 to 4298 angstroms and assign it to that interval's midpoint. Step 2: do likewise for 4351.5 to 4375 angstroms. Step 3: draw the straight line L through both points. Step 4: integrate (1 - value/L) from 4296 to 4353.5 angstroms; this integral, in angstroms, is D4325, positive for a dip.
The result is 4.3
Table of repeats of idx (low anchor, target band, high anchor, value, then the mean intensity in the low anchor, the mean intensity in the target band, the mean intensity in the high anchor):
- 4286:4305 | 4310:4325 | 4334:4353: -1.8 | 6.09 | 7.28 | 7.01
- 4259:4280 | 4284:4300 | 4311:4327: 1.6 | 7.02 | 6.44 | 7.34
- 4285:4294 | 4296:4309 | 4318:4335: 2.8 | 6.64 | 5.49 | 7.63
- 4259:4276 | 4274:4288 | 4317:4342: 0.2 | 7.02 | 6.99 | 7.3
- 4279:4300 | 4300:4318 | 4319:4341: 2.1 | 6.61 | 6.12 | 7.28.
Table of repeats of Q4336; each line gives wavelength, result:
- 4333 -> 8.209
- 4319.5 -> 8.18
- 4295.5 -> 6.592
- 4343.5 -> 6.388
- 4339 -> 5.863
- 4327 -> 7.031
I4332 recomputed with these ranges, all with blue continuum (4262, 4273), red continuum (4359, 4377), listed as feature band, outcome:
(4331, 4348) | 0.09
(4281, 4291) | 0.06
